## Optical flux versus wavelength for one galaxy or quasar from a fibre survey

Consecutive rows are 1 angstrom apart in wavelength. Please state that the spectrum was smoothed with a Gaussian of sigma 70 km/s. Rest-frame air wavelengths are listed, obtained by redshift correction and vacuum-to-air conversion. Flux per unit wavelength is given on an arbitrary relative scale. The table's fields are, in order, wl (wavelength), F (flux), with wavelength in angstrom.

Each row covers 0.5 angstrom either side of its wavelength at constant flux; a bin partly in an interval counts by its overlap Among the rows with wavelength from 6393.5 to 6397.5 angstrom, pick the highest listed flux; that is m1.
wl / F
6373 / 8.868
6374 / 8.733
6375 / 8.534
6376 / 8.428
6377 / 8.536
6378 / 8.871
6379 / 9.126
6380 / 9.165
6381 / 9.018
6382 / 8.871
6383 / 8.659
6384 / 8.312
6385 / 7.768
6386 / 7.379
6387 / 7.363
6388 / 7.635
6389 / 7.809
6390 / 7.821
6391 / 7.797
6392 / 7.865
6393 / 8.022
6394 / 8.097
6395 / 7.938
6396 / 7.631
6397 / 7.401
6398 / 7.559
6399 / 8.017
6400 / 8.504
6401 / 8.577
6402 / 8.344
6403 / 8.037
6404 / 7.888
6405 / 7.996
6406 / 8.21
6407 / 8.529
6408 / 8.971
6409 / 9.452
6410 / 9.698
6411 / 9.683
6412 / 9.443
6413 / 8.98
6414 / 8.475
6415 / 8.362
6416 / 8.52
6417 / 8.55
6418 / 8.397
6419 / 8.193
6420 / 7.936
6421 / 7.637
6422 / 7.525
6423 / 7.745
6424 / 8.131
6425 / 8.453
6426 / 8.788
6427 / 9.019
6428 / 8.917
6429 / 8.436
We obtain 8.097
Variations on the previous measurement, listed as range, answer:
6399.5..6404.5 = 8.577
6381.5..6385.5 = 8.871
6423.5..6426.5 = 8.788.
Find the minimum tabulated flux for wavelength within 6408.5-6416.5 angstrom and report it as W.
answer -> 8.362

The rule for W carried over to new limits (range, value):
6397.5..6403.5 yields 7.559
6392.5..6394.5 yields 8.022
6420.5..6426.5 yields 7.525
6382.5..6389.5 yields 7.363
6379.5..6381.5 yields 9.018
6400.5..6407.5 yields 7.888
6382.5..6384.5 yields 8.312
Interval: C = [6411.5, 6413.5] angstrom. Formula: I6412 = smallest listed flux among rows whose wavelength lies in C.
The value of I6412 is 8.98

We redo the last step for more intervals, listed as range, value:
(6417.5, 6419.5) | 8.193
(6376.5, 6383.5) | 8.536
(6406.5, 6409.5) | 8.529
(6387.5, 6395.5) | 7.635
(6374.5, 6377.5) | 8.428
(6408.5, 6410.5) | 9.452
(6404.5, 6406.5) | 7.996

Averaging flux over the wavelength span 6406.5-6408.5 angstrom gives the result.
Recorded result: 8.75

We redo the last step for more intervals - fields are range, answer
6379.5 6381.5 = 9.09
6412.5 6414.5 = 8.73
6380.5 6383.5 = 8.85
